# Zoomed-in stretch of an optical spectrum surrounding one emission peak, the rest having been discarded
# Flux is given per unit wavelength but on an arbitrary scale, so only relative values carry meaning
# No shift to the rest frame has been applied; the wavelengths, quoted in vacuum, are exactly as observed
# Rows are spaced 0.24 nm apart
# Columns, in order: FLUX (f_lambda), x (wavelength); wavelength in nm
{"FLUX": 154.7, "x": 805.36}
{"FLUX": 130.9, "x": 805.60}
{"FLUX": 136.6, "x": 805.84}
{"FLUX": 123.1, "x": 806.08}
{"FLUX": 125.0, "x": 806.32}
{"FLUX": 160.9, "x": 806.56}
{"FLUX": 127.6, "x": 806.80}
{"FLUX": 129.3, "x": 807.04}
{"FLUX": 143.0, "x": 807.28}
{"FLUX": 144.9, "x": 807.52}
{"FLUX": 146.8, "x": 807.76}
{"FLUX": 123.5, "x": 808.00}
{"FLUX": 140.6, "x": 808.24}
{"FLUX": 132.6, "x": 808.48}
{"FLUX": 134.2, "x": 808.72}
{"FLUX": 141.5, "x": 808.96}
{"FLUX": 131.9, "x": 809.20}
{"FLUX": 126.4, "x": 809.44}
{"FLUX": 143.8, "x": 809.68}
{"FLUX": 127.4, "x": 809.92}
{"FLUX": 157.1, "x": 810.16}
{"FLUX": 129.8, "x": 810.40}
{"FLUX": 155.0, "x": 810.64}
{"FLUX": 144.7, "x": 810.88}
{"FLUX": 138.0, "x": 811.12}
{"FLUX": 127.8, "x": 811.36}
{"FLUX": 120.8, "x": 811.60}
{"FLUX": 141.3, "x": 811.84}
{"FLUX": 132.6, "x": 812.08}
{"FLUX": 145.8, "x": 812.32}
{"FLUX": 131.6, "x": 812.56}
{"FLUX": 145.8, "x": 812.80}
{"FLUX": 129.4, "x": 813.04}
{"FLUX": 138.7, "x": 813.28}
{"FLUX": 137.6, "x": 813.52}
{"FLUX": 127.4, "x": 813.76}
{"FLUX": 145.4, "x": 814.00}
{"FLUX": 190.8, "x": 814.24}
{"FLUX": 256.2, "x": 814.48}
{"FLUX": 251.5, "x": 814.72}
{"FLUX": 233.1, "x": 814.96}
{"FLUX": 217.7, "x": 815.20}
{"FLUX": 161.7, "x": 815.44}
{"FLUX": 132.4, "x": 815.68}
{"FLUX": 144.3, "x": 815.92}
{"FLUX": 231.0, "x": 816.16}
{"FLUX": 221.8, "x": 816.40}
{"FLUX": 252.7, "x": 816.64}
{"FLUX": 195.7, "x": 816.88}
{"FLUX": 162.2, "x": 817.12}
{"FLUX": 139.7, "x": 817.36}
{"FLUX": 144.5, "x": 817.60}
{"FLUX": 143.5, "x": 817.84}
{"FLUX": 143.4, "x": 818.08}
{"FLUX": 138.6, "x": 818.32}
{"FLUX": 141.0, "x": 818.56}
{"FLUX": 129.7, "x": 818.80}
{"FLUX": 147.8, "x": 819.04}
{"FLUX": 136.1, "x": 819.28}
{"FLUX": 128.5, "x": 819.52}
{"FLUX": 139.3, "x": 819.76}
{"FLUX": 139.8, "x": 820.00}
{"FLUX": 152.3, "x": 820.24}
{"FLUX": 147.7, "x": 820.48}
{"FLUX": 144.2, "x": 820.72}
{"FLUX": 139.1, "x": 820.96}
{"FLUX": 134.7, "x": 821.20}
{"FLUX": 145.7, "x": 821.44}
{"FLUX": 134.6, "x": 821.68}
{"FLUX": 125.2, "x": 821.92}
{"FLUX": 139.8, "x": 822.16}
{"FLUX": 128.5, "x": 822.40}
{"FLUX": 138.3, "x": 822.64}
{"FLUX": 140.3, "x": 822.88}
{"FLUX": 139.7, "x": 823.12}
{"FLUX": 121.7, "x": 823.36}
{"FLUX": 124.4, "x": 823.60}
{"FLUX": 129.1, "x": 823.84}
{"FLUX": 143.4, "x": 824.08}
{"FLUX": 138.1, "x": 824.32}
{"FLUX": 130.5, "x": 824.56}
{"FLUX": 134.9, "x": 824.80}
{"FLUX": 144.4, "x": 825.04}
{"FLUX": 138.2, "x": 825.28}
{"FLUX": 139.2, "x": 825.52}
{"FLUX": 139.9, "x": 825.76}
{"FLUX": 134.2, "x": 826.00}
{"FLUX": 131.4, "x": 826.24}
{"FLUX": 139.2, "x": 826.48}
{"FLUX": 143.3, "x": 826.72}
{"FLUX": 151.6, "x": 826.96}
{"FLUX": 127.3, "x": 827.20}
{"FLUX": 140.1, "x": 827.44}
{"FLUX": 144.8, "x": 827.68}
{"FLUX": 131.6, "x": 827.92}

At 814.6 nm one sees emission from [S II]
